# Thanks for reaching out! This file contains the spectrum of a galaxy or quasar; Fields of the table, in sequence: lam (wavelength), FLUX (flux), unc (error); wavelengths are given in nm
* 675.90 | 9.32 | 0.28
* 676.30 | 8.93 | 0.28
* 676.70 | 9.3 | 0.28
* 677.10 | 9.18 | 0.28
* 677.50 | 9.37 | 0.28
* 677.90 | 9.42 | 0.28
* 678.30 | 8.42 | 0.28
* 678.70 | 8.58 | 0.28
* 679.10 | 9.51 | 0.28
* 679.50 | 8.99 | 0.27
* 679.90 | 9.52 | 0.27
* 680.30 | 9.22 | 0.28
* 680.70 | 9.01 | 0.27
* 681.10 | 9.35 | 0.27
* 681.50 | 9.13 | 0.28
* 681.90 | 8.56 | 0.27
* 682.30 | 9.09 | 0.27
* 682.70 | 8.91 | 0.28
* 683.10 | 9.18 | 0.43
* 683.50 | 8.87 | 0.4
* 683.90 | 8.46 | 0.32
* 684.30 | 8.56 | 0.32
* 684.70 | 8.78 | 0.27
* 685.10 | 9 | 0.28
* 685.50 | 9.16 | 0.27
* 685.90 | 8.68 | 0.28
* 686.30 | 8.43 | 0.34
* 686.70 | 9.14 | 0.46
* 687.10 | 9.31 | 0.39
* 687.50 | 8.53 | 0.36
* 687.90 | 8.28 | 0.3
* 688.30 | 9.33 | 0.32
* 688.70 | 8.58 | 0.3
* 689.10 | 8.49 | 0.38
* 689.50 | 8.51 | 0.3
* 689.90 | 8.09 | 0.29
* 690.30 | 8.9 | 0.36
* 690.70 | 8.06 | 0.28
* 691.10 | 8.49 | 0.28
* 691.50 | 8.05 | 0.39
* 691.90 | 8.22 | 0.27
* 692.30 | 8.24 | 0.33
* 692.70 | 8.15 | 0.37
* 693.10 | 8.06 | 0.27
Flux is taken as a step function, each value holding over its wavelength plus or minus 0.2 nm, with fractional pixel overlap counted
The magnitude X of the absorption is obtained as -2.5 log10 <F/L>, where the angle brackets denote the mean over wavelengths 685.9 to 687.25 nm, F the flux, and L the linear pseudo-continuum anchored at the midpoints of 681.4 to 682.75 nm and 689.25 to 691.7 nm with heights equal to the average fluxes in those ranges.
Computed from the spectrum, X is -0.04 mag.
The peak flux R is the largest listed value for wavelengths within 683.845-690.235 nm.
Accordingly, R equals 9.33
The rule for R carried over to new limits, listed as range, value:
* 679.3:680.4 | 9.52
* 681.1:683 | 9.35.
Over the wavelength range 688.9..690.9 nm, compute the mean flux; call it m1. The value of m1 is 8.41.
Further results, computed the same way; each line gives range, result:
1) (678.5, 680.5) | 9.16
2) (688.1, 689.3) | 8.8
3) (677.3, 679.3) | 9.06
